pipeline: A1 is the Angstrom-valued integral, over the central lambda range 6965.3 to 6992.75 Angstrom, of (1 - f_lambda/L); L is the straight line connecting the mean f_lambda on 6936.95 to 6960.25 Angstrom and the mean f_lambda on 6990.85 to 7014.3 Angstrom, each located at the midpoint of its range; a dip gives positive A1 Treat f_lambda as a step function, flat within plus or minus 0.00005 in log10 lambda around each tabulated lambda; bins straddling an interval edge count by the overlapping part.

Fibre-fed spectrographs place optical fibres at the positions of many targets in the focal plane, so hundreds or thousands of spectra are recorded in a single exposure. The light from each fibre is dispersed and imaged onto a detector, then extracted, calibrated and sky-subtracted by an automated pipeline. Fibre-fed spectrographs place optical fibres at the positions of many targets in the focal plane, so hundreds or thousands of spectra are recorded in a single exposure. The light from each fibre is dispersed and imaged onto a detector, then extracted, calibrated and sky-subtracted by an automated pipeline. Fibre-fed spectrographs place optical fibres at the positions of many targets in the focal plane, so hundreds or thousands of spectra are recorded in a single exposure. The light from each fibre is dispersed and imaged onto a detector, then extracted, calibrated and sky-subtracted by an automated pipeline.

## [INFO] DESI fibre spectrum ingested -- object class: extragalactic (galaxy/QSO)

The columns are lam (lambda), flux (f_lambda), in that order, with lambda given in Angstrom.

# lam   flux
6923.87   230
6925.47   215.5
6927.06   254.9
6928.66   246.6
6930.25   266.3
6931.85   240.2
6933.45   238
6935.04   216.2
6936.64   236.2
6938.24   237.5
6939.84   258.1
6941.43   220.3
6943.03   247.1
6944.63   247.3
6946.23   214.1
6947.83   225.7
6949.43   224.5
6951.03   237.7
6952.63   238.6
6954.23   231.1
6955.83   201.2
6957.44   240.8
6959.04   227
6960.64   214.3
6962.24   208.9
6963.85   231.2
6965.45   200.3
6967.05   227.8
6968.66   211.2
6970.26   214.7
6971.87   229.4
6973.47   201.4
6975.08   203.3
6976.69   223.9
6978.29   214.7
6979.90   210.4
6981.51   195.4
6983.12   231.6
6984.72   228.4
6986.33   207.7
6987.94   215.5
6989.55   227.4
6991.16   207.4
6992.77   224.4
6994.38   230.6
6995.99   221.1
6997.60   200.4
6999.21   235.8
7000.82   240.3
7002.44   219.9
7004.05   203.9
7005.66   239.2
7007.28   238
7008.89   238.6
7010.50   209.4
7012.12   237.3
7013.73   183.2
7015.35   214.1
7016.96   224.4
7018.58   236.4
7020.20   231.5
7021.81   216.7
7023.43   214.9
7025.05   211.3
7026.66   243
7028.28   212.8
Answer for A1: 1.4 Angstrom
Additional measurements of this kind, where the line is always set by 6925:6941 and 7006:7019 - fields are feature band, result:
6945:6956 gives 0.5 Angstrom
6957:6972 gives 0.9 Angstrom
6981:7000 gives 0.7 Angstrom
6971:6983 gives 1.0 Angstrom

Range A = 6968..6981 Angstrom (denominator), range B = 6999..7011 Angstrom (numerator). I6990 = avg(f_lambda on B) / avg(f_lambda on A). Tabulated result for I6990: 1.1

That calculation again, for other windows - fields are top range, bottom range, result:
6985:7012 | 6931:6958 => 0.96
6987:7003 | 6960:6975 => 1.03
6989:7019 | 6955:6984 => 1.03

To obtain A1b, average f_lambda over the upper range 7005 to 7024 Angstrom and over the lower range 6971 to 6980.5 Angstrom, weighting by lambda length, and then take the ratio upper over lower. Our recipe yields 1.0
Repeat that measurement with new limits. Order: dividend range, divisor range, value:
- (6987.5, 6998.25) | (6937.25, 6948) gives 0.92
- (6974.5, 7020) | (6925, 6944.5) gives 0.92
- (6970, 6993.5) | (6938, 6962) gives 0.94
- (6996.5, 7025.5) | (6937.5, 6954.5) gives 0.95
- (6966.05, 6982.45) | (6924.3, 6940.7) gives 0.89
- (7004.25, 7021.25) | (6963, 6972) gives 1.03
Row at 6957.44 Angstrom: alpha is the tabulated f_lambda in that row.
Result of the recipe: 240.8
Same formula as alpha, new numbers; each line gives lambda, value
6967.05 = 227.8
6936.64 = 236.2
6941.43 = 220.3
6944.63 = 247.3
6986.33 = 207.7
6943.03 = 247.1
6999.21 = 235.8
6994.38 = 230.6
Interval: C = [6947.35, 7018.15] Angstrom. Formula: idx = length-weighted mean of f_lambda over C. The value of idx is 220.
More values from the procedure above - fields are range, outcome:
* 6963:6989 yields 216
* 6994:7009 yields 226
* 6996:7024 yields 223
